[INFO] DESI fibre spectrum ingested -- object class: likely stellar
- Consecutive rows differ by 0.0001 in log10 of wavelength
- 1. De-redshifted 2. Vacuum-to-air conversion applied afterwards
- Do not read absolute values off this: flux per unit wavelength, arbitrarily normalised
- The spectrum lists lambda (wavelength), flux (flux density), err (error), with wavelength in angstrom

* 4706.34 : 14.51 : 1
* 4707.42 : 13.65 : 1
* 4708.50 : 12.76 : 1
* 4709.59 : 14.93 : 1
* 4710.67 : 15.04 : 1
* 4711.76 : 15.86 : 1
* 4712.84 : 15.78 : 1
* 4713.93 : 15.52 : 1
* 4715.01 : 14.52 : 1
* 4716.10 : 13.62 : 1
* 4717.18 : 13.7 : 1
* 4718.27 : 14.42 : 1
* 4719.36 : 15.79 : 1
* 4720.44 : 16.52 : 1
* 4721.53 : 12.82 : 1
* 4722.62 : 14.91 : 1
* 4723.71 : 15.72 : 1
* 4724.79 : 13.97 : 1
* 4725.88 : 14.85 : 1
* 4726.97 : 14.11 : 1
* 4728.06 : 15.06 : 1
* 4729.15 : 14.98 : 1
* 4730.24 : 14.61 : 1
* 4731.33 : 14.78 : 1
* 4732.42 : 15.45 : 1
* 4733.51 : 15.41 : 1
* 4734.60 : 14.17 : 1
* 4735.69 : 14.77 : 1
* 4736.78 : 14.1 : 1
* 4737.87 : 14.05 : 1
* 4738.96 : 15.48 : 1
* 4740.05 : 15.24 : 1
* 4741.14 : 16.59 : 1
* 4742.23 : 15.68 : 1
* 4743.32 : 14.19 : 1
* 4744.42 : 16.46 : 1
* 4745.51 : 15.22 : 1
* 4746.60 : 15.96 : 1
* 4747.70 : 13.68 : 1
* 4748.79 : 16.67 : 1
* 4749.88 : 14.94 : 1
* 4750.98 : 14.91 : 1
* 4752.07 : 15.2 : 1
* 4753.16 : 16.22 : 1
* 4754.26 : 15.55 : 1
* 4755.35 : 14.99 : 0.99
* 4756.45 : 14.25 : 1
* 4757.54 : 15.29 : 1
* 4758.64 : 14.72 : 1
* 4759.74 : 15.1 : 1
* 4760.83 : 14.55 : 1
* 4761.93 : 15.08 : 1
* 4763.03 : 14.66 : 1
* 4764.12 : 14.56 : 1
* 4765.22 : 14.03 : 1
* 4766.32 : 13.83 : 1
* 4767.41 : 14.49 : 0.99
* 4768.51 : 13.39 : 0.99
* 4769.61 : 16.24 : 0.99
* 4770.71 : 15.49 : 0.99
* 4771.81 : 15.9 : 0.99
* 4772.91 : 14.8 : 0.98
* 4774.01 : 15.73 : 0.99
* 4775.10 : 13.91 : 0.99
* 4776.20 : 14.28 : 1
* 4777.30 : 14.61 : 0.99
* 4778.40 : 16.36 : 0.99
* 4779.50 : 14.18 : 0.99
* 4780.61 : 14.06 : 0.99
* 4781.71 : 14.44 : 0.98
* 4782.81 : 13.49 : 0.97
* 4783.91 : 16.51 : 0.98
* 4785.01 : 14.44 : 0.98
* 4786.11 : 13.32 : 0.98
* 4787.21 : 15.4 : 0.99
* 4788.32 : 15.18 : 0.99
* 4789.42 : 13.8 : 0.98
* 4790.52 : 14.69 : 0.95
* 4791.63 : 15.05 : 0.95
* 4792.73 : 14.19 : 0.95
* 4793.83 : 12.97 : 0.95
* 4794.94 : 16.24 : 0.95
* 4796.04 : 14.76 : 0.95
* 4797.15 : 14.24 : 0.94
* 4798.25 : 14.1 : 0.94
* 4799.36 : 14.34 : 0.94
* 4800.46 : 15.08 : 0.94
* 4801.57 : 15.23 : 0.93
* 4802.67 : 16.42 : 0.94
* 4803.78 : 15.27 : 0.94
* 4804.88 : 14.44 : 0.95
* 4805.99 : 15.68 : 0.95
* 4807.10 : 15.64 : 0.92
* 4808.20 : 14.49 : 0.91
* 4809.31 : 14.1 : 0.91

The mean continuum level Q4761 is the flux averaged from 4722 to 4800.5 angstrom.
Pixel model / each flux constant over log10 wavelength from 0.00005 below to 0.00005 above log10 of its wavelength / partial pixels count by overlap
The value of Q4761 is 14.9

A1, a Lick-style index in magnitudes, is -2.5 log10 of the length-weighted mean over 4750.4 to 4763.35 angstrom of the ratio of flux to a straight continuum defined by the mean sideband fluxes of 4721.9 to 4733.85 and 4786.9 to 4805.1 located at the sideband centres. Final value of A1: -0.02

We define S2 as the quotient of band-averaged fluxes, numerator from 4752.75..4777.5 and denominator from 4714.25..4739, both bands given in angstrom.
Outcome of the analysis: 1.01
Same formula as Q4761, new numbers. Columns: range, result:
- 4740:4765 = 15.2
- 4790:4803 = 14.7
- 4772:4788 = 14.7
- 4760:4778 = 14.7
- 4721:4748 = 14.9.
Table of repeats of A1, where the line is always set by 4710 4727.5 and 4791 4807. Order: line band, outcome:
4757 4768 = 0.02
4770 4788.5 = 0.00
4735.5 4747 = -0.03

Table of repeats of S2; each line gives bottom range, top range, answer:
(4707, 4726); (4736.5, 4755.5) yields 1.04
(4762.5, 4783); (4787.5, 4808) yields 1.01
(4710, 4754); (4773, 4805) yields 0.98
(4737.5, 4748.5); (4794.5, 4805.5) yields 0.98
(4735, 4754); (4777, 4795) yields 0.96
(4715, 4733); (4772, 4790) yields 1.00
